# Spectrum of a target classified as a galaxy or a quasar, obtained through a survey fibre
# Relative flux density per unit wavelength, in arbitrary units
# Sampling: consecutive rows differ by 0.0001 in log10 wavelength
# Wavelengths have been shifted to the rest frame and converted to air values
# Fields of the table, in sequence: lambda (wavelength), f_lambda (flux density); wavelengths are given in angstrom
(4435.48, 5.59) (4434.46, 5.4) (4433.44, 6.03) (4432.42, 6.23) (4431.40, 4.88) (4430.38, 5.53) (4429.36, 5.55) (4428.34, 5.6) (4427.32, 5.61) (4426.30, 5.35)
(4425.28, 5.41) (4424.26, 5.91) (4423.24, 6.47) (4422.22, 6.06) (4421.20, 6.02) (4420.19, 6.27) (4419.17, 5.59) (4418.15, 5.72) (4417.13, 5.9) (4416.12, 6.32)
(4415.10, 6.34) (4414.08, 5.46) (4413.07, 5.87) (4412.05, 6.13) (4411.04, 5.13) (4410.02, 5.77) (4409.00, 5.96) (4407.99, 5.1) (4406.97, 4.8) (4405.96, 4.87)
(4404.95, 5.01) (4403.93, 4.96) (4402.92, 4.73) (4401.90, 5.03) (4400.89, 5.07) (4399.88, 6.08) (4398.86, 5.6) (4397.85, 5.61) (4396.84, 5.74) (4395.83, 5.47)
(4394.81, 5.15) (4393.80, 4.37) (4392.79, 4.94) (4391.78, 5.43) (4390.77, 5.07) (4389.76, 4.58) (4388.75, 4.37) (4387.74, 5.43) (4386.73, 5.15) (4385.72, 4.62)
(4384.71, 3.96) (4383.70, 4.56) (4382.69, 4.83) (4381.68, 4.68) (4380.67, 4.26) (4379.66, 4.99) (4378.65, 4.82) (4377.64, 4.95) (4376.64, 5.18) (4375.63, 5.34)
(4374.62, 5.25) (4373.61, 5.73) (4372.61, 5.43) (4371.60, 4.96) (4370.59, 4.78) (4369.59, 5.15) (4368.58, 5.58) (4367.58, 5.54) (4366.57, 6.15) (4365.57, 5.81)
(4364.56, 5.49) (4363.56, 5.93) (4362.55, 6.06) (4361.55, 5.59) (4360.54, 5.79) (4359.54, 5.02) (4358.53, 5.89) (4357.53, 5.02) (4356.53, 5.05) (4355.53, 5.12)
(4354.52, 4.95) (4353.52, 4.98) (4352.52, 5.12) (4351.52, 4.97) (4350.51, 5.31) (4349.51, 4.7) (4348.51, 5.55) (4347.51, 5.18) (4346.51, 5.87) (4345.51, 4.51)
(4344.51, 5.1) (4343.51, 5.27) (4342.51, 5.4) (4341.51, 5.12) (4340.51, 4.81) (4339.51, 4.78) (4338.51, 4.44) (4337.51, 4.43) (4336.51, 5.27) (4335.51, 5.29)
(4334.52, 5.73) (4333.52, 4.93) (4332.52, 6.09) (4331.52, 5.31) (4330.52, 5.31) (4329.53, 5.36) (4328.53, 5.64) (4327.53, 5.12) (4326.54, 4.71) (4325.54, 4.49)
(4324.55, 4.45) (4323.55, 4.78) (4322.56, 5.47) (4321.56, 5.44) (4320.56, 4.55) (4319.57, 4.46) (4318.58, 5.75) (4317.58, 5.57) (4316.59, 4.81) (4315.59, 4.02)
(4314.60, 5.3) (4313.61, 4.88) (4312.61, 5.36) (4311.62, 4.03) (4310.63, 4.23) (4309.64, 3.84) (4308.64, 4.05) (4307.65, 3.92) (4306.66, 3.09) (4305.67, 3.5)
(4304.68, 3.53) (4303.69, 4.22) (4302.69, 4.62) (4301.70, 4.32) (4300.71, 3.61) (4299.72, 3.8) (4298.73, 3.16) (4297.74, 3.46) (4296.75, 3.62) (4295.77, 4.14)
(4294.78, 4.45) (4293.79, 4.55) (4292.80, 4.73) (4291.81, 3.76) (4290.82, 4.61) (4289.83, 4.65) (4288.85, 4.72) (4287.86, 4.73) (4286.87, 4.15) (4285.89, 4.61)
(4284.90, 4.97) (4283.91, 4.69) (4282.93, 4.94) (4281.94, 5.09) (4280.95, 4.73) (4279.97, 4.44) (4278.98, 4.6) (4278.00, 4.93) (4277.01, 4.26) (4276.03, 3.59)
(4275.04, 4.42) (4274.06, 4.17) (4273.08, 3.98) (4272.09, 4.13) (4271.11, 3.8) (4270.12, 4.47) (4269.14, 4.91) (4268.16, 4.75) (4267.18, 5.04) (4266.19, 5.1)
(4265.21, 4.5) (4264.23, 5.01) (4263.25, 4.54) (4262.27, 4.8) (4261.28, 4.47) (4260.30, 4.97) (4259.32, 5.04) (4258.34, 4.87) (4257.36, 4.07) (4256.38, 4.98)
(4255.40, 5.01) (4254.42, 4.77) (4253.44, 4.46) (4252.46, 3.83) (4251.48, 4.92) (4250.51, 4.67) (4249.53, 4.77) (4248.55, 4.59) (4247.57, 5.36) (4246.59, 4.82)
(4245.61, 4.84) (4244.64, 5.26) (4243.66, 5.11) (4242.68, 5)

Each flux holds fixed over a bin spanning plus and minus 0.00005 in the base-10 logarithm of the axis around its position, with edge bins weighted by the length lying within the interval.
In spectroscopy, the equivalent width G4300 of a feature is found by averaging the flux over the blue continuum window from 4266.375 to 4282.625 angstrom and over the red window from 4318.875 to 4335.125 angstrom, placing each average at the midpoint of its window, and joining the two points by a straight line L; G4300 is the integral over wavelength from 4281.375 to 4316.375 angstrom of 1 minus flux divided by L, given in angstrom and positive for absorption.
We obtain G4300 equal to 3.6 angstrom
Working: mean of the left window 4.47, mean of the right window 5.13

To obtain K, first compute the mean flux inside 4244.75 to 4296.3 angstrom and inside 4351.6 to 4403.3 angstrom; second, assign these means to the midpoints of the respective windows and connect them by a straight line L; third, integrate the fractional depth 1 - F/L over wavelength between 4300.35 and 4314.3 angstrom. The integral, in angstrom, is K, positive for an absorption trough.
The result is 2.0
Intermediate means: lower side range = 4.61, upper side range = 5.18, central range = 4.11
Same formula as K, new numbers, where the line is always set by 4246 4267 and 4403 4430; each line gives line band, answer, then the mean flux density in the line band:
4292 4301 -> 1.85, 3.95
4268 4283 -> 1.30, 4.43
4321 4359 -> 0.62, 5.13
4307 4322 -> 1.21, 4.66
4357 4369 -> -0.70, 5.66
